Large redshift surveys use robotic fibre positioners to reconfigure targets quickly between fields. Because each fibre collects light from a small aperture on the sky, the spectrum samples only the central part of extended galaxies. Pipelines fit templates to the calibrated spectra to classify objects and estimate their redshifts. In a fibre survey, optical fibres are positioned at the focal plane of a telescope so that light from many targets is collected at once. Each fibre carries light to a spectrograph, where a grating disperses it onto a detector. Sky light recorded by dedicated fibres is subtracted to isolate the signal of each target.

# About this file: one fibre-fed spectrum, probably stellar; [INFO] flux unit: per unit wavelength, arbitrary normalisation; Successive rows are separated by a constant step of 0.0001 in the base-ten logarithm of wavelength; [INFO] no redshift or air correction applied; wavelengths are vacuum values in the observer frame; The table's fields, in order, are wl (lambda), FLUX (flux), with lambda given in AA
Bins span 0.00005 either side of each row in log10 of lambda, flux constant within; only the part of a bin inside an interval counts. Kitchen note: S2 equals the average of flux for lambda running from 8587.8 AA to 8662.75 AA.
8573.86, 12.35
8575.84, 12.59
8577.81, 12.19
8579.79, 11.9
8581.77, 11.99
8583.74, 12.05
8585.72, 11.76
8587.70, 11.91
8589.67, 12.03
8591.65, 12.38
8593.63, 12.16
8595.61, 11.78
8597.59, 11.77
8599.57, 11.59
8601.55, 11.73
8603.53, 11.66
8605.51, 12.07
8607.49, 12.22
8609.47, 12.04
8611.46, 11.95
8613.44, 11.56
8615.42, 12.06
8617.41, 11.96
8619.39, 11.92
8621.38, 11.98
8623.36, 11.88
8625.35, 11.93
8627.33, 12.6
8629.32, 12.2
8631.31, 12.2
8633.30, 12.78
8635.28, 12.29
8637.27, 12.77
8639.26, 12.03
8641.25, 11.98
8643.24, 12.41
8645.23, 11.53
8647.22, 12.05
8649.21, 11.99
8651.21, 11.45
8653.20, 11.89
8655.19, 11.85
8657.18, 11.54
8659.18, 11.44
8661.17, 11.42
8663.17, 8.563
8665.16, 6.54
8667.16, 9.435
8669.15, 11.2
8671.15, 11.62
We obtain 11.9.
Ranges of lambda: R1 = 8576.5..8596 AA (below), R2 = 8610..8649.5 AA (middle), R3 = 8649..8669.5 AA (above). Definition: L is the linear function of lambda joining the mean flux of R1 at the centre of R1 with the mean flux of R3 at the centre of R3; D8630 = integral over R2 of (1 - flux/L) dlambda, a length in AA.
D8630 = -3.3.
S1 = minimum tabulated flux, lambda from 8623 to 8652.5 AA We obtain 11.45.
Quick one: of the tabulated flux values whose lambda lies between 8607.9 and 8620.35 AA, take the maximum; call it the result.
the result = 12.06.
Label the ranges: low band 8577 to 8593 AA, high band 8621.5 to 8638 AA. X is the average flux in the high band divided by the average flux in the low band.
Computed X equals 1.02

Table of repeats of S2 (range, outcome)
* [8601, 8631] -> 12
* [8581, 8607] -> 11.9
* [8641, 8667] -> 11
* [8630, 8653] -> 12.1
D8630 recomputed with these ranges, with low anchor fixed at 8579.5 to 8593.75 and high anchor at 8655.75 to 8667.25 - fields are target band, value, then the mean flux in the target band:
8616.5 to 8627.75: -1.01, 12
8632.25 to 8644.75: -2.10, 12.3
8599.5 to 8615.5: -0.63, 11.9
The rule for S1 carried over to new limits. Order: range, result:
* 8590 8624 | 11.56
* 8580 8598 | 11.76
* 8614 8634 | 11.88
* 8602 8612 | 11.66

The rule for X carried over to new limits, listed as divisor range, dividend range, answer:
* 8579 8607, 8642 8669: 0.92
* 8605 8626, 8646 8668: 0.90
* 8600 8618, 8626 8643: 1.04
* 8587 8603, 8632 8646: 1.03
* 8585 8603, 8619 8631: 1.02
